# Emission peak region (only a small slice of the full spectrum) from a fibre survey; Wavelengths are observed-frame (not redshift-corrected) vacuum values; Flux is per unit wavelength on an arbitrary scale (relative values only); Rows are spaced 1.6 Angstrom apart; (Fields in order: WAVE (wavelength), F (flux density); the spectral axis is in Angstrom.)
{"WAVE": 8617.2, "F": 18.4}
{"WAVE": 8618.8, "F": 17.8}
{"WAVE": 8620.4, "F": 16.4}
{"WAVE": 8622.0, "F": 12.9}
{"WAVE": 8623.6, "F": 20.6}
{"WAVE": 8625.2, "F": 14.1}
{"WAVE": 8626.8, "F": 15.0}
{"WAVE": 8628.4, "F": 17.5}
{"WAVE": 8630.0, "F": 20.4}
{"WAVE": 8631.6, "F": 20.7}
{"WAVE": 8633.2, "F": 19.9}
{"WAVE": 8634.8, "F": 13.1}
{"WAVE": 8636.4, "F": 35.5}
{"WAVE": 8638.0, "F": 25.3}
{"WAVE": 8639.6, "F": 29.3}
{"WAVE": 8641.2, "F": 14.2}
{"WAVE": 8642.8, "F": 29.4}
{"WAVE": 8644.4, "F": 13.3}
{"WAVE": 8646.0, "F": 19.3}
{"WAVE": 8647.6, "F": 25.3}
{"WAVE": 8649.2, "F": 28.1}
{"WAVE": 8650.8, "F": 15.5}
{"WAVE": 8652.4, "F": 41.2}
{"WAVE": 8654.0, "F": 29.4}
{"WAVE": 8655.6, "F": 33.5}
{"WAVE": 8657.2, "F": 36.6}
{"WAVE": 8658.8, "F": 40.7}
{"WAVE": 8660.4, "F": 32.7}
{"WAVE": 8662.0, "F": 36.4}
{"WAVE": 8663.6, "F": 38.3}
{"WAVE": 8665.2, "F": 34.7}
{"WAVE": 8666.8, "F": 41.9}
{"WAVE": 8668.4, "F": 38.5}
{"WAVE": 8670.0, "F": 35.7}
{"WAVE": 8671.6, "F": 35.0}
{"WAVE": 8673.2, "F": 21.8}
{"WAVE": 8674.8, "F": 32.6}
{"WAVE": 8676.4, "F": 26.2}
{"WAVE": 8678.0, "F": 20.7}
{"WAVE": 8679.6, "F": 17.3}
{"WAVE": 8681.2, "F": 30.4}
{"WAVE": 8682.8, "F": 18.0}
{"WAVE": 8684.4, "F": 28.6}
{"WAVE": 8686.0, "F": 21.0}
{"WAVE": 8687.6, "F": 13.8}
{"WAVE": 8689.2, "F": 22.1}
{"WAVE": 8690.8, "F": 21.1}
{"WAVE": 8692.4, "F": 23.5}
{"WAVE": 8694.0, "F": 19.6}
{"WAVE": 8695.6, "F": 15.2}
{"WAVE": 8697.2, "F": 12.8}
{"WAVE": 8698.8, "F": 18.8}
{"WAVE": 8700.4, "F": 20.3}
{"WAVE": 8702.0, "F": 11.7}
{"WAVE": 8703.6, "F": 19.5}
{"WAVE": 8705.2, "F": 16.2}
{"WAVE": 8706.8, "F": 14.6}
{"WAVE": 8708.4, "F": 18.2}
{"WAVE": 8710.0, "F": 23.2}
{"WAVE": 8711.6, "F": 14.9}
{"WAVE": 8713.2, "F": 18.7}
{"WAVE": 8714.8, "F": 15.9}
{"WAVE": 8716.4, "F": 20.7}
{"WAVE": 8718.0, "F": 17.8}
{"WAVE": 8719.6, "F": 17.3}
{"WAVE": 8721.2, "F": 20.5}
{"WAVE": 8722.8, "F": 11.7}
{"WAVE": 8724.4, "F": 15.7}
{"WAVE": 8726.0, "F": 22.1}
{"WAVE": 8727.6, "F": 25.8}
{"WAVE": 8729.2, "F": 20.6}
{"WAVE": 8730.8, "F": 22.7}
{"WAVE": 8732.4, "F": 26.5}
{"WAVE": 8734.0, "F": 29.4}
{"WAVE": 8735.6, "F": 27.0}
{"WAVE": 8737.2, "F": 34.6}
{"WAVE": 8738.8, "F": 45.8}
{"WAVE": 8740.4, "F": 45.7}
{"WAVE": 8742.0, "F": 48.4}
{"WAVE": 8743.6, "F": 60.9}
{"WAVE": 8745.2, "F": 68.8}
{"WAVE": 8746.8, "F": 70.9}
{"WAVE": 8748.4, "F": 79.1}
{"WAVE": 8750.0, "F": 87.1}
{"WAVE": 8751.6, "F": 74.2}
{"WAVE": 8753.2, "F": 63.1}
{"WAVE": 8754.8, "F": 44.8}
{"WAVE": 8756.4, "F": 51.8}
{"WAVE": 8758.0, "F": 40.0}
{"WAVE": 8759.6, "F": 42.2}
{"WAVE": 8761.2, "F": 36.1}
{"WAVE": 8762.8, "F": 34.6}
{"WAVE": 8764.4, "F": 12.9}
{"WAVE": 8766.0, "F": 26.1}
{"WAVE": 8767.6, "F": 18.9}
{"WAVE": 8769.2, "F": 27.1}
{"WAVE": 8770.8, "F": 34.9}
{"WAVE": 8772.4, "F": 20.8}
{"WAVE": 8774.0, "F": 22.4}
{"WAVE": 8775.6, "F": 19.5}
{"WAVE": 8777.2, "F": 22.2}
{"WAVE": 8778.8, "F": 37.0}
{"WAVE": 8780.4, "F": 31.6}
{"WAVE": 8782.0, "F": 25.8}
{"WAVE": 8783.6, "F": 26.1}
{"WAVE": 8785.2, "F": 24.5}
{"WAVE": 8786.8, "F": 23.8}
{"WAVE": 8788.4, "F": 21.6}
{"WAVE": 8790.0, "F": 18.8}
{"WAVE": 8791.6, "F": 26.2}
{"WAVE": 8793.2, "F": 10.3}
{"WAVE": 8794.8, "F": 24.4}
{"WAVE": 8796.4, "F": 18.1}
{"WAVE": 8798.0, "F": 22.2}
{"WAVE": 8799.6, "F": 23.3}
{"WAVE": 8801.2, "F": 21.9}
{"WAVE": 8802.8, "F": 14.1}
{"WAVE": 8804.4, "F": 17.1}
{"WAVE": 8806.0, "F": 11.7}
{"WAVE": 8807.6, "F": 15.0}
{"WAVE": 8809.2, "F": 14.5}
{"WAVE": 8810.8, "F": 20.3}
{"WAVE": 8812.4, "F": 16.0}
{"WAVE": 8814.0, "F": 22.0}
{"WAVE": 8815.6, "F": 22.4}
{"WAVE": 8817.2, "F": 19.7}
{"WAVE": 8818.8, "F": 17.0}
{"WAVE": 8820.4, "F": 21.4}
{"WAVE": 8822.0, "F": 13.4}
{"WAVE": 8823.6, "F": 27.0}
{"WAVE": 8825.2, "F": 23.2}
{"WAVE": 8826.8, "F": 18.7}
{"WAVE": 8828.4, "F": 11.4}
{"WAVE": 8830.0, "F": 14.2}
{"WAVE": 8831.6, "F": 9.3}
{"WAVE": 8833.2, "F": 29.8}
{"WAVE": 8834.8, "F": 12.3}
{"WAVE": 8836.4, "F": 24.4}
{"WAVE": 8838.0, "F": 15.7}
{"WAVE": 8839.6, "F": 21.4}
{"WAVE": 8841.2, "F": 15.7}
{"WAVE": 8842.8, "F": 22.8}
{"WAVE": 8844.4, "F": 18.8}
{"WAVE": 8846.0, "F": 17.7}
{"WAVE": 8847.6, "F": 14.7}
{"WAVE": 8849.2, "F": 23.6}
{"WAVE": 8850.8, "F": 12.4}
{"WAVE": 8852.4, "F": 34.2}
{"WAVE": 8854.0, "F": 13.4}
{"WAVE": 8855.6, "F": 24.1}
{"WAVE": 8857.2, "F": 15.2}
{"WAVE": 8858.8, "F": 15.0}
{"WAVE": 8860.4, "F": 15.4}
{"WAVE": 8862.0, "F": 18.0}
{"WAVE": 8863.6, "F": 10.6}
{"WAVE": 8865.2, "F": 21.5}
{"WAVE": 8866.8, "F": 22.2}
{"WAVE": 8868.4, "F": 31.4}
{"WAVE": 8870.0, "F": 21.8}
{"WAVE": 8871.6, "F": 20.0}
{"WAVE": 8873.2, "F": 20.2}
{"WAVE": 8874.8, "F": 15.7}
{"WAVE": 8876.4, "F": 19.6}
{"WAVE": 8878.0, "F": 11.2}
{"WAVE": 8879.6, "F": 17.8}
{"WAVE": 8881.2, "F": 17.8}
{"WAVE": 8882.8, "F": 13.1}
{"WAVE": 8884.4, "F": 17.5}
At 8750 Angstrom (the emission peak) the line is [O III] 5007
